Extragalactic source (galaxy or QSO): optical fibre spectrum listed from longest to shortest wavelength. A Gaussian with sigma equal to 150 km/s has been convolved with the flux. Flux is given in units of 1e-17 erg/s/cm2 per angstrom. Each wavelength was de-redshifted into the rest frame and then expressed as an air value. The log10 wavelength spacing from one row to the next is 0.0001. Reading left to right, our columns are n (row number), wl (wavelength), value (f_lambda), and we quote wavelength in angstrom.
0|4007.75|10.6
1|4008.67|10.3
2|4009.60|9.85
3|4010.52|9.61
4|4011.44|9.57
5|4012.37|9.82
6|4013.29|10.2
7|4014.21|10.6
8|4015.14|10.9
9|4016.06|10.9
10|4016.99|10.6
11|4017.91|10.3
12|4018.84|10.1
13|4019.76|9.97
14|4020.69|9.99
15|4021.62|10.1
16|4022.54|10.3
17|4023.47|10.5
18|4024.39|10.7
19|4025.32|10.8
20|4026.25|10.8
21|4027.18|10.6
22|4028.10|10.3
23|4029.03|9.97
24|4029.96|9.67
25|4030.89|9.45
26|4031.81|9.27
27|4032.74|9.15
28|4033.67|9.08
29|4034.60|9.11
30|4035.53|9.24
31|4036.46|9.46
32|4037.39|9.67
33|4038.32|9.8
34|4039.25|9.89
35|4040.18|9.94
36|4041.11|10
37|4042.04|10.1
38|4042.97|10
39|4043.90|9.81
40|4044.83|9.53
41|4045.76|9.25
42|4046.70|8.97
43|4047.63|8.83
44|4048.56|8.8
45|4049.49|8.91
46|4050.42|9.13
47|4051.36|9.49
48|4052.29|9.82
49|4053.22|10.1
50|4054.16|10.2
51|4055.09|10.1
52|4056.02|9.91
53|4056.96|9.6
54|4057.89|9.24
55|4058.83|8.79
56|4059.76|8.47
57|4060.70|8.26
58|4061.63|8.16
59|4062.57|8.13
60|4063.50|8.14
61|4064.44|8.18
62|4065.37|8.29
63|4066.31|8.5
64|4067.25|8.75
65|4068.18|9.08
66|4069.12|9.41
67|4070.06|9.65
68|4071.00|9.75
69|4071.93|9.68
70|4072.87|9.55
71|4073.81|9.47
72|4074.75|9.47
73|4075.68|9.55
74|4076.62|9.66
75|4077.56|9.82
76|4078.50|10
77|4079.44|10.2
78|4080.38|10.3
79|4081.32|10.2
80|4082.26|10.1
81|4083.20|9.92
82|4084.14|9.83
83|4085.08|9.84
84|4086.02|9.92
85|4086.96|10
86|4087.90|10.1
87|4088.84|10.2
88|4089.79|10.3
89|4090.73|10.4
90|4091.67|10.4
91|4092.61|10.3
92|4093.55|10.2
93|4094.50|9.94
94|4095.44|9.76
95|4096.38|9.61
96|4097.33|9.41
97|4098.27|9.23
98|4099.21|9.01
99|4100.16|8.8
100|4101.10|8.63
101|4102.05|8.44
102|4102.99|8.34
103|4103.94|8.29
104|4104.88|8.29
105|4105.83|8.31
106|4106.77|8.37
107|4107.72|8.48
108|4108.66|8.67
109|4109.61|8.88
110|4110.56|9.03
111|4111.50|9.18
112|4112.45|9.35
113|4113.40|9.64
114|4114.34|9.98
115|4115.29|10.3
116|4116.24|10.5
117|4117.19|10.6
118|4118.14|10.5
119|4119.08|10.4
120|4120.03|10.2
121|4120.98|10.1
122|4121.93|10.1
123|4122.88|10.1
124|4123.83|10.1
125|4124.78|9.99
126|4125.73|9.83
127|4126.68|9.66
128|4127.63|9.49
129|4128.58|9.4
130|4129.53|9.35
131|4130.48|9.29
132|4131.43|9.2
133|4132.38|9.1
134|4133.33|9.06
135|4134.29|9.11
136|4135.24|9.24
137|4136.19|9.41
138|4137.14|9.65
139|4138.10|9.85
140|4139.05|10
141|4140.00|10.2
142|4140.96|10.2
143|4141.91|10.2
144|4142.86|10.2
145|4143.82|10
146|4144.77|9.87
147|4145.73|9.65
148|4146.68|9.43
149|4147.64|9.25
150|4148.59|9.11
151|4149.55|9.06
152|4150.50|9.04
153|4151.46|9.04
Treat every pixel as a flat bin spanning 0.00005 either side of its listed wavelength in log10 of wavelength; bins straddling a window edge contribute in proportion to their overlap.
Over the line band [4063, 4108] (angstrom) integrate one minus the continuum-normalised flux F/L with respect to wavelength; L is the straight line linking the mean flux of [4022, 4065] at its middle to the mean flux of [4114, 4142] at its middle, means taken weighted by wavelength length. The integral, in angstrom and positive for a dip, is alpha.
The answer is 1.2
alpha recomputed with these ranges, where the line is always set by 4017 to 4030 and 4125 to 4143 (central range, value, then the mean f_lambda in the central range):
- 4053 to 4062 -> 0.7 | 9.27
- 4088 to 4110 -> 1.3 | 9.24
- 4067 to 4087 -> 0.5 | 9.74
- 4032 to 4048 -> 1.1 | 9.52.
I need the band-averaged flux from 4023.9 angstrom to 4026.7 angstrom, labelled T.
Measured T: 10.8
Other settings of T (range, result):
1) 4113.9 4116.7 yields 10.2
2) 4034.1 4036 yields 9.16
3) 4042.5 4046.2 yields 9.66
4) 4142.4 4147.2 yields 9.81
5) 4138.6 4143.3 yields 10.2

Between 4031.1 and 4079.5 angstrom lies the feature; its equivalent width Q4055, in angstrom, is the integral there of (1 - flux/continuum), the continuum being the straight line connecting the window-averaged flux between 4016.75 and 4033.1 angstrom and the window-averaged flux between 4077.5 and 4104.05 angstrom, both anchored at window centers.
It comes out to 3.0 angstrom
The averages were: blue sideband 10.1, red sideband 9.72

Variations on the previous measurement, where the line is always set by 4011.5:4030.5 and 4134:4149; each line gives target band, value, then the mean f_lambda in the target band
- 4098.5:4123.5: 1.4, 9.33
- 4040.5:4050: 0.7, 9.43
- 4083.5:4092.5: -0.1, 10.1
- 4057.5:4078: 2.2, 9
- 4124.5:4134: 0.4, 9.42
